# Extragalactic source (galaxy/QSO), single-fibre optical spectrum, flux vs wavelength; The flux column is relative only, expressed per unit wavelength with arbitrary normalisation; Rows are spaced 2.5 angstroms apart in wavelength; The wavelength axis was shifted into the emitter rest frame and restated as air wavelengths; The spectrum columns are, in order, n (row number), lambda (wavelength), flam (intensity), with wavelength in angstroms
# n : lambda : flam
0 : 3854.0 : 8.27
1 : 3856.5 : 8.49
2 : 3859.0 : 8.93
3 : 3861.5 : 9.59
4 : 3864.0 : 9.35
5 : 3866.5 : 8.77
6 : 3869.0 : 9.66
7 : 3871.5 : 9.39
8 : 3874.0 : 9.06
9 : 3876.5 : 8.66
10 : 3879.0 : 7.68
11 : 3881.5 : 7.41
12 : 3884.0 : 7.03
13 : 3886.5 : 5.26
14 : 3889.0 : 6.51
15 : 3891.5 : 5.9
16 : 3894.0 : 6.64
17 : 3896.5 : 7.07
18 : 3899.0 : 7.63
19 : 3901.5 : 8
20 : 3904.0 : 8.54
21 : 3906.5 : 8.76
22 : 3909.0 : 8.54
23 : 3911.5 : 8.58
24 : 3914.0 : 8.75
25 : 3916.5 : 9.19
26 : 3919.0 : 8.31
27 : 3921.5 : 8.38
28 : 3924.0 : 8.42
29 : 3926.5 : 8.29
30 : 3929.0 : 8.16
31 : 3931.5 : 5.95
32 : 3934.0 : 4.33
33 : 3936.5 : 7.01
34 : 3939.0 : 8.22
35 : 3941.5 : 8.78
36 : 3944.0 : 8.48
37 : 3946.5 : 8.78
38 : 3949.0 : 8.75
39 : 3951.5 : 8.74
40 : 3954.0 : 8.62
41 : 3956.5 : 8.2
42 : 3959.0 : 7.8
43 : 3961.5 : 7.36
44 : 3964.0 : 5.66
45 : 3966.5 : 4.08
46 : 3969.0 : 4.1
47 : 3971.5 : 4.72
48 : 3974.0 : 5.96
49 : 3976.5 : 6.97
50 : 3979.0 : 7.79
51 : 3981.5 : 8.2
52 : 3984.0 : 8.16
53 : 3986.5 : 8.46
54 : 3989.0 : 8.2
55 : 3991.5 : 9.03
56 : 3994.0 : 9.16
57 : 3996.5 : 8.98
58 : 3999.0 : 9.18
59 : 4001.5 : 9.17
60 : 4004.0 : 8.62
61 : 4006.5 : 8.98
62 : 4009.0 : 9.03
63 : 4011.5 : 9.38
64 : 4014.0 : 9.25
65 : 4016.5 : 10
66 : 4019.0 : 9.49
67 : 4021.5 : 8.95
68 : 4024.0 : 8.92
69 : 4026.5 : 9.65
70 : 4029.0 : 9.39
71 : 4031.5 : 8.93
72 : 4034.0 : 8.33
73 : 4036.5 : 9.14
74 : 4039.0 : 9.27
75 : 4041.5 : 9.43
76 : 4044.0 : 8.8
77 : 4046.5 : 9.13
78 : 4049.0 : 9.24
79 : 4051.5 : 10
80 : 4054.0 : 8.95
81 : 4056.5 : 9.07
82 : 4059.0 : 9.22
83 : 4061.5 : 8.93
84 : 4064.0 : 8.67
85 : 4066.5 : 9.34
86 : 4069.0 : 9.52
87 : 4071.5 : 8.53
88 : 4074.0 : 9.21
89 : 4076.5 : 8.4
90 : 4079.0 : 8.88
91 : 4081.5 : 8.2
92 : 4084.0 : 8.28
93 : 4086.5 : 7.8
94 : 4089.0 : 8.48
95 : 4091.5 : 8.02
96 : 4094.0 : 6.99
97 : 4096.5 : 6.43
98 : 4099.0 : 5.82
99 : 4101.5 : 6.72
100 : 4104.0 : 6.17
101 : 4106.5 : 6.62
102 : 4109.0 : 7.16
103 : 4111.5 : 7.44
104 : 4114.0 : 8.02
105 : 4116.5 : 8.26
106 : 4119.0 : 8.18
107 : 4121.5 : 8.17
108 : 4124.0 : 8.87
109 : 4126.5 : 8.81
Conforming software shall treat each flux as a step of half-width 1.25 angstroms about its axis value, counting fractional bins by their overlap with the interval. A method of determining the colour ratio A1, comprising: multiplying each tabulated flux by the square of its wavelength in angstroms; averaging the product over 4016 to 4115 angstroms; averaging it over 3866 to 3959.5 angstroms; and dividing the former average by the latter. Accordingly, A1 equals 1.15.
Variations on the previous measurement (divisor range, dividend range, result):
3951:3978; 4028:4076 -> 1.46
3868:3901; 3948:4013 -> 1.09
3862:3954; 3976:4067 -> 1.19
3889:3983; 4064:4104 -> 1.15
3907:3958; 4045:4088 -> 1.17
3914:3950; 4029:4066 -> 1.21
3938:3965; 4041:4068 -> 1.18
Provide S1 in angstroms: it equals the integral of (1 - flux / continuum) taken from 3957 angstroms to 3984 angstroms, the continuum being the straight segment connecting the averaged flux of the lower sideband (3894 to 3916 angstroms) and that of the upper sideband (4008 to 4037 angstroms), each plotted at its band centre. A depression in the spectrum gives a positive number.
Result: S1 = 7.2 angstroms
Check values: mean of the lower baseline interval 8.18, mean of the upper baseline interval 9.21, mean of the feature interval 6.41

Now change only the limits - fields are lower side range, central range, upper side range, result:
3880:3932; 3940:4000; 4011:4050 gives 5.7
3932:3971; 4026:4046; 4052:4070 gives -0.9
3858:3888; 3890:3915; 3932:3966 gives 0.8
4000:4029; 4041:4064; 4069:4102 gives -1.7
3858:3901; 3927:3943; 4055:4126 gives 1.6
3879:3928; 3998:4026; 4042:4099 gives -3.0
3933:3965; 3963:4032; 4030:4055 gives 2.9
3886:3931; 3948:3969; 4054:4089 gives 2.4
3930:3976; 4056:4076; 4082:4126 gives -4.4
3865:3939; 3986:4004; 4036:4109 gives -1.7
